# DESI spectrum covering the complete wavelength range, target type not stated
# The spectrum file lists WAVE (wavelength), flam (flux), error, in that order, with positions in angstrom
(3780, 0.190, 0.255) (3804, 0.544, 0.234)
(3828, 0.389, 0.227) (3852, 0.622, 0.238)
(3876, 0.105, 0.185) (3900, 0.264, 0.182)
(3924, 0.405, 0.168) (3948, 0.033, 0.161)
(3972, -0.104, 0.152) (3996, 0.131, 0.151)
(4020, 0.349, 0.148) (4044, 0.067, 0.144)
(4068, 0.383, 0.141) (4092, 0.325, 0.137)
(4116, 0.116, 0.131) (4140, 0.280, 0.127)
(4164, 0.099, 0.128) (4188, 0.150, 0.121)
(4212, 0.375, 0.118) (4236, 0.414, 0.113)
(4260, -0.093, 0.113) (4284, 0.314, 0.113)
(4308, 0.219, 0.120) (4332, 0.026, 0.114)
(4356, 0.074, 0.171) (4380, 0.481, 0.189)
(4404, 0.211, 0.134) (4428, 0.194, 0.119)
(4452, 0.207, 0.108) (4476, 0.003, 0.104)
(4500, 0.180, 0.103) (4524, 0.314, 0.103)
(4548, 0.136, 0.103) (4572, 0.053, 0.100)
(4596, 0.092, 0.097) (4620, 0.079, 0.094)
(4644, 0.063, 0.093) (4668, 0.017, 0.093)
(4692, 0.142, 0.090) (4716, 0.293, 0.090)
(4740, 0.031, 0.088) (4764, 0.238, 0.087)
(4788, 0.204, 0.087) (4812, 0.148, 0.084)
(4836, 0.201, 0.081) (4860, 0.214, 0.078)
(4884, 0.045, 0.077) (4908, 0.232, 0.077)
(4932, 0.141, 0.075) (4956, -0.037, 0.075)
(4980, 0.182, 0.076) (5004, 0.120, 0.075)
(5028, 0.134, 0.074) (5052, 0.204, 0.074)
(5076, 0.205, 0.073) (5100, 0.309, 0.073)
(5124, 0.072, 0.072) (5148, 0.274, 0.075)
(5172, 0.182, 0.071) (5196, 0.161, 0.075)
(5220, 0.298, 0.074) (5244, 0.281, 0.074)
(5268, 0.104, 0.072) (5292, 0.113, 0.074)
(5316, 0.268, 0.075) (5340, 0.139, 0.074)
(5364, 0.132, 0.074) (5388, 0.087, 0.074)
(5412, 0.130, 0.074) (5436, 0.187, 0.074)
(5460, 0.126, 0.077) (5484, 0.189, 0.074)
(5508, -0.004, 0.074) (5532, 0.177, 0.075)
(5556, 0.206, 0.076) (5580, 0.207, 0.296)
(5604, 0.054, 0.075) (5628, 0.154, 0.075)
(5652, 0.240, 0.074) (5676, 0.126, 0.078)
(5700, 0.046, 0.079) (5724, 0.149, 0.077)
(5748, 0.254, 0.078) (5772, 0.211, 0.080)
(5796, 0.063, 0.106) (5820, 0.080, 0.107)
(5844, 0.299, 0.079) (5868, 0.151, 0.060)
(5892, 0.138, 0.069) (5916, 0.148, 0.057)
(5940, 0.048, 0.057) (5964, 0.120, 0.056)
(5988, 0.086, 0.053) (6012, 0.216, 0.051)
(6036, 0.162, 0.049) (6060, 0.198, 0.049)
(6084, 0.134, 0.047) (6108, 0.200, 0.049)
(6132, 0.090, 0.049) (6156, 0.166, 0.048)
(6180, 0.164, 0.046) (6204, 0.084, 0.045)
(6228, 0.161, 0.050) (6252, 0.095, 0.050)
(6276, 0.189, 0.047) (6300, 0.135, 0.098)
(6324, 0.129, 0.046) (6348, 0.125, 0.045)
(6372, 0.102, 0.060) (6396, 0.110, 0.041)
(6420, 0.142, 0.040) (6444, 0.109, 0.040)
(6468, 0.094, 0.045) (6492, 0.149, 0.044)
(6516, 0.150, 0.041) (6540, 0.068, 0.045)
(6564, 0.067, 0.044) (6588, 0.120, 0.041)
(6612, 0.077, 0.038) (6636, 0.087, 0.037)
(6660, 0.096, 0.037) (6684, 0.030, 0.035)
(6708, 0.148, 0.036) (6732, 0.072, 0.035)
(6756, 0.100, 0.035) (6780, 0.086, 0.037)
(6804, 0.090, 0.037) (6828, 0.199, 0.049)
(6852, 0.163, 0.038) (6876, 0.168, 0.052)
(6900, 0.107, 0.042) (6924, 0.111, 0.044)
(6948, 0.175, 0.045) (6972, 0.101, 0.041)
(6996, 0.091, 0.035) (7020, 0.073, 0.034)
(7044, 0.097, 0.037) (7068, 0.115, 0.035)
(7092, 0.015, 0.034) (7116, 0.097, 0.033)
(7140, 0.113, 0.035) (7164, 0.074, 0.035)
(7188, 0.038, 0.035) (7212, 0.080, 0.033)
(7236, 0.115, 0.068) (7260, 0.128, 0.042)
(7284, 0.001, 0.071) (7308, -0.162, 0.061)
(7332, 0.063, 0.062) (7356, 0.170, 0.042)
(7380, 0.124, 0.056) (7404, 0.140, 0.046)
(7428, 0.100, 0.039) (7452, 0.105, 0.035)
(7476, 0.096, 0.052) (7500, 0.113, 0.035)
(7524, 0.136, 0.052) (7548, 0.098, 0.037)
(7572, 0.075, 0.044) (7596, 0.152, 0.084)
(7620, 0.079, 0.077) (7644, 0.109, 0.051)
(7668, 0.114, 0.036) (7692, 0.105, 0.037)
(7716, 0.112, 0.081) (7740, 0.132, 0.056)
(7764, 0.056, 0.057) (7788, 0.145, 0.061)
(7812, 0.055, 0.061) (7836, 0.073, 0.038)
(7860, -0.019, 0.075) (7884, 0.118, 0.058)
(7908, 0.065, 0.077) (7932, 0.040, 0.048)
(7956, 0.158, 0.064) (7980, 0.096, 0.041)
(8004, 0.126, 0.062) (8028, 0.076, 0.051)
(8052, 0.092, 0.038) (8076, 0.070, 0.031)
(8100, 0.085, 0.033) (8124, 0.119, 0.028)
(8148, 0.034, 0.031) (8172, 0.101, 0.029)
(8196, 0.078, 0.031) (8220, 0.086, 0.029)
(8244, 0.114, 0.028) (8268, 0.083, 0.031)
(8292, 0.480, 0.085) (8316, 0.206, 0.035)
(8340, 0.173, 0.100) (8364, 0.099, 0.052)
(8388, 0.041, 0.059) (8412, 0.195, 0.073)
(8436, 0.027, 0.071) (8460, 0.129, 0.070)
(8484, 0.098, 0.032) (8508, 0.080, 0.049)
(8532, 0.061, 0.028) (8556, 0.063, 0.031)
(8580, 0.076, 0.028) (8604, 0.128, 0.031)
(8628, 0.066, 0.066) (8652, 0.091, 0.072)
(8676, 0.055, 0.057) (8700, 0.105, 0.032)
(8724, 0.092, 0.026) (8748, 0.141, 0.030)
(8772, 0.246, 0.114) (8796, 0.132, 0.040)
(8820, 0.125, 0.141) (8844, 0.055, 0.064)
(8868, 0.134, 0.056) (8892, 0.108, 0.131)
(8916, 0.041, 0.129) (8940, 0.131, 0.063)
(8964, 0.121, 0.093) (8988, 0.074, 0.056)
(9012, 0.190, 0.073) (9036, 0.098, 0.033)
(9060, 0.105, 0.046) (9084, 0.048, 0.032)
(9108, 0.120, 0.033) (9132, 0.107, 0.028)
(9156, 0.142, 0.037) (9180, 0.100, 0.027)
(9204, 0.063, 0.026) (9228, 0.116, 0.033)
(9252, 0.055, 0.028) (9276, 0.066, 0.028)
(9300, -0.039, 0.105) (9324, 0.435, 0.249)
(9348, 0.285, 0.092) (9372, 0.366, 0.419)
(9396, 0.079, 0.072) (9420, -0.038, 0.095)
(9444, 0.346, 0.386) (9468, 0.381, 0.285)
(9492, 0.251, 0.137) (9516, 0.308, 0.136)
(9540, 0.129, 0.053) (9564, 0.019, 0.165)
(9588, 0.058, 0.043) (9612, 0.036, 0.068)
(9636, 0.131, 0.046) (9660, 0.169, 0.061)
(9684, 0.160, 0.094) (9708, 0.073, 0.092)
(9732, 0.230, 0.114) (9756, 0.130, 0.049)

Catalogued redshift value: 1.226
